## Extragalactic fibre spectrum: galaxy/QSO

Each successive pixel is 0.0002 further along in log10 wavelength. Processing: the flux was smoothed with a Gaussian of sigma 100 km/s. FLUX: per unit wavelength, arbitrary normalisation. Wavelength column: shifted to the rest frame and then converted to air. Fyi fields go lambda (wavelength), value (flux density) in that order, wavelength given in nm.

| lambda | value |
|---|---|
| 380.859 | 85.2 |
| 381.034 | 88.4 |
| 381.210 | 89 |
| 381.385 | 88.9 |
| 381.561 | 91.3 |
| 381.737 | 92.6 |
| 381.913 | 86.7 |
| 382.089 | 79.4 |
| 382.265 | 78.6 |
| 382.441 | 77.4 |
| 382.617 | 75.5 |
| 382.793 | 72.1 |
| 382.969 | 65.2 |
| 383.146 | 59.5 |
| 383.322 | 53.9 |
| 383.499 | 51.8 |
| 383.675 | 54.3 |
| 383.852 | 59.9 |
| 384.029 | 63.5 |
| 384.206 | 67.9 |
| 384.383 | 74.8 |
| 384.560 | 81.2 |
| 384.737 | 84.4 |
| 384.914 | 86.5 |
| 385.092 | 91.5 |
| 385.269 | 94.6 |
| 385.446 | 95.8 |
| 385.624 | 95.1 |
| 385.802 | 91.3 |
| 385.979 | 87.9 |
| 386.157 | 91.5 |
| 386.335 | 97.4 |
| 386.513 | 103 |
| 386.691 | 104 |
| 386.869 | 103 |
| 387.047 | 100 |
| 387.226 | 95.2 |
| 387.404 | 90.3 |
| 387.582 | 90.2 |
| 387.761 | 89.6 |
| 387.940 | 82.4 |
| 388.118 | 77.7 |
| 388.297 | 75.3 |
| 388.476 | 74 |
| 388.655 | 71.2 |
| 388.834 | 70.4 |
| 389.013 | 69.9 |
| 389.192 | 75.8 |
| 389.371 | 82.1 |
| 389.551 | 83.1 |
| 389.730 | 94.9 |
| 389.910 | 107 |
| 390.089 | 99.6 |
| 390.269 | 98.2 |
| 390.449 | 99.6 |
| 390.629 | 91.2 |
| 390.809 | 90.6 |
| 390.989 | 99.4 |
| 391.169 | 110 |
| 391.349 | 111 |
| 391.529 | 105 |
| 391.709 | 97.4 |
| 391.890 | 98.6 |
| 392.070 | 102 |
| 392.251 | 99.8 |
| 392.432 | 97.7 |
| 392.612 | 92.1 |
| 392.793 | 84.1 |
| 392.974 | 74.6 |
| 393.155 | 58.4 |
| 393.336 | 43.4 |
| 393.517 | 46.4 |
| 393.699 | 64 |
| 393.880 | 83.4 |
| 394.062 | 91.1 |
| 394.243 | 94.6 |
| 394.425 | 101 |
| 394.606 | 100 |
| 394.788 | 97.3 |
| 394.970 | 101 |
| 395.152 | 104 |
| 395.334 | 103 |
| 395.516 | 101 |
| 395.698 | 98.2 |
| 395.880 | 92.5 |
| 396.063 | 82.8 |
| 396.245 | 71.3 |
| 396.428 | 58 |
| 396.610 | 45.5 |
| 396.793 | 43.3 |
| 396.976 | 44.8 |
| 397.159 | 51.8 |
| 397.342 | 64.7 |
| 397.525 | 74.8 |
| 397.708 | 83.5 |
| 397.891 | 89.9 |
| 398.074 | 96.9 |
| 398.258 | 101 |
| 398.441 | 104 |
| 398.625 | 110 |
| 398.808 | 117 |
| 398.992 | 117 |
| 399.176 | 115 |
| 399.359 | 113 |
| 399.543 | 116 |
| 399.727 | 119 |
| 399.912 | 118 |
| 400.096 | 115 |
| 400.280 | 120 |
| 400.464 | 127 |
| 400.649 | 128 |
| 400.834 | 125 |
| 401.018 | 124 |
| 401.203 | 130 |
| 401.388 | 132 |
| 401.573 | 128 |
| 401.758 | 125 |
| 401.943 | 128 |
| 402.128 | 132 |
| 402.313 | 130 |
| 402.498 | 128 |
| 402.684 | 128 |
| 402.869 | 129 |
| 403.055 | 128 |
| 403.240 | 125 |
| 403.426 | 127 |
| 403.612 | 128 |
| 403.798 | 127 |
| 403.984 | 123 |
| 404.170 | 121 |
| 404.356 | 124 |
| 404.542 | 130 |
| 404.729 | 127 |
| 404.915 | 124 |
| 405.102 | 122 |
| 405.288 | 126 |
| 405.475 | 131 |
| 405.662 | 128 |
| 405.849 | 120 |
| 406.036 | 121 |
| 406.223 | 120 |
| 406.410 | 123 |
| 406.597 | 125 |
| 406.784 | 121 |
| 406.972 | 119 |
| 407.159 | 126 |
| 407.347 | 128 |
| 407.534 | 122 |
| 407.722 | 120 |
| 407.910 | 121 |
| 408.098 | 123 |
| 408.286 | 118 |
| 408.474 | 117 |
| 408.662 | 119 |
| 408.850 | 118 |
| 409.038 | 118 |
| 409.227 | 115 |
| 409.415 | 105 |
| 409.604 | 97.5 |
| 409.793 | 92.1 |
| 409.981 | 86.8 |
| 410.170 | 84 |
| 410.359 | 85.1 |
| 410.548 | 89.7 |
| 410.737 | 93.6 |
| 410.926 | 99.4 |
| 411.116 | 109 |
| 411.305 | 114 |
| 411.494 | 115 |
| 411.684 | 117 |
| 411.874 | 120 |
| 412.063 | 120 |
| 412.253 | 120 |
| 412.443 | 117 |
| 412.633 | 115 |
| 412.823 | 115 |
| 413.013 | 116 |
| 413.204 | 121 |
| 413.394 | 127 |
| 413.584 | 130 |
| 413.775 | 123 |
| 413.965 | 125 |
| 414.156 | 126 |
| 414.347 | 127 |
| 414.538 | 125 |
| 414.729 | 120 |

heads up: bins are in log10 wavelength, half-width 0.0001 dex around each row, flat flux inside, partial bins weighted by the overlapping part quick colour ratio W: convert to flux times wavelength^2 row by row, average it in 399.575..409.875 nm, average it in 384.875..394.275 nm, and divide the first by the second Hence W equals 1.49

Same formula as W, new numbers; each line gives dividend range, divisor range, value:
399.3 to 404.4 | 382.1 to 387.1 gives 1.69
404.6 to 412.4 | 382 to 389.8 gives 1.58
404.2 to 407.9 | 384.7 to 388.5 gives 1.50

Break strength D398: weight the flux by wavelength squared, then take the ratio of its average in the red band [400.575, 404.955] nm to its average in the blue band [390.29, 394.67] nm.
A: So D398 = 1.50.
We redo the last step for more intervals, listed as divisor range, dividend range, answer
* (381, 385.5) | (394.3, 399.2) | 1.22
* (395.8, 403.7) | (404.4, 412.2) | 1.12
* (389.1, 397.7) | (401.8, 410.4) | 1.50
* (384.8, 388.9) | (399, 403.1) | 1.49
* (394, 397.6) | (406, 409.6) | 1.57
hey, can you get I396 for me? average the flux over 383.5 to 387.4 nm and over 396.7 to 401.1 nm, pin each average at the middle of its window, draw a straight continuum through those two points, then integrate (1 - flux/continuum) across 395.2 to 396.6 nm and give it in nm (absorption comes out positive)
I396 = 0.18 nm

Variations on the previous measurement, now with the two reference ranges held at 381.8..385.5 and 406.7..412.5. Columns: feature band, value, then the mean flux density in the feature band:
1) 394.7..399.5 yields 0.27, 88.1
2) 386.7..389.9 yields -0.17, 84.9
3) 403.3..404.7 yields -0.31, 126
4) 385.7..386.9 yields -0.29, 96.6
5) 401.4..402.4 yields -0.29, 129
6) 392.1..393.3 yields 0.05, 83.5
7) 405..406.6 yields -0.28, 124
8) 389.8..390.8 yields -0.18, 98.3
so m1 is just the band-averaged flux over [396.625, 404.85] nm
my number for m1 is 112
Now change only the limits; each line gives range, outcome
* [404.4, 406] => 126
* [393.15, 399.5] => 85.3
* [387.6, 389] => 77.5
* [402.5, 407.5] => 125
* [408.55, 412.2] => 105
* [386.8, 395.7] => 89.3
